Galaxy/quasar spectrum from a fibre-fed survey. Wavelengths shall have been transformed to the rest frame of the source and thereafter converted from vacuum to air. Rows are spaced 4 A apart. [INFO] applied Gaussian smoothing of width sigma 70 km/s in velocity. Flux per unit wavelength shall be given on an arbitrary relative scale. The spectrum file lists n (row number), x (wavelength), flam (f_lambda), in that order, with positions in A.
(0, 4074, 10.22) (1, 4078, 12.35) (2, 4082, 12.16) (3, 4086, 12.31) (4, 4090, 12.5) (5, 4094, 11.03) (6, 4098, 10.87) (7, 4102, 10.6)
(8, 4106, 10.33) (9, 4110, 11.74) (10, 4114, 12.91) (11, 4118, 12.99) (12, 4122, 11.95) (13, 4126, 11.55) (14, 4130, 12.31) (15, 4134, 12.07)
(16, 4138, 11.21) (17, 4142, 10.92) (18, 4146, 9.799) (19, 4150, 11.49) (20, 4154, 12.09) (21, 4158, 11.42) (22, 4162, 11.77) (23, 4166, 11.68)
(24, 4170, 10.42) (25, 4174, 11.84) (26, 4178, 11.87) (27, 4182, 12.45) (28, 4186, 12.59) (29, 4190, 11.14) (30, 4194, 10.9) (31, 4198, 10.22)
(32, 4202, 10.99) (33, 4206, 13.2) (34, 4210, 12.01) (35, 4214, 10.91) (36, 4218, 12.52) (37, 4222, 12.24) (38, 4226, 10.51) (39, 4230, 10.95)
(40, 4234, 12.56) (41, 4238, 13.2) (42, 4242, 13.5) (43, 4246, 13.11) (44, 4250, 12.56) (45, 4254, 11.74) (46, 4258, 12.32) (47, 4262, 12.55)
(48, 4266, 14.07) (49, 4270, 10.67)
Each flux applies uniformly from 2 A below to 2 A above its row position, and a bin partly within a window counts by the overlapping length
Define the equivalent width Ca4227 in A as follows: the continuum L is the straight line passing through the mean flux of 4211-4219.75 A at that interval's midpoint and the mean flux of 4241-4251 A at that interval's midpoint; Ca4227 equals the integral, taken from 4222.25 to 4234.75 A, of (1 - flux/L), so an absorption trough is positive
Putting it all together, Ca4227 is 0.97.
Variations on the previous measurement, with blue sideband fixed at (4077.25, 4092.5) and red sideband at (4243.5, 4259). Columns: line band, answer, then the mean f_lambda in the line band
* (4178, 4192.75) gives 0.50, 12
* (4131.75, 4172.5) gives 3.50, 11.3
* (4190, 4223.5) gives 2.26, 11.6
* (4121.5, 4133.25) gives 0.37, 11.9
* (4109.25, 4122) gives -0.22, 12.5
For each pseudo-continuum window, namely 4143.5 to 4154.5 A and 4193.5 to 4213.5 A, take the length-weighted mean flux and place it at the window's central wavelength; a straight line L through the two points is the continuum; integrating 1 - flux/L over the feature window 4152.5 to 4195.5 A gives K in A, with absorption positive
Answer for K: -1.73 A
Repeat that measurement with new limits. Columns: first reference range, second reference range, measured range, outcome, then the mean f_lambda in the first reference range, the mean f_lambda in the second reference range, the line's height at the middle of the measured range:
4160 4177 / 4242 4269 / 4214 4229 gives 0.8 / 11.5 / 12.7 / 12.2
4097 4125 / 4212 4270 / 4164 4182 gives 0.6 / 11.7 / 12.3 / 12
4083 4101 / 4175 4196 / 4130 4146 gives 0.6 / 11.6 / 11.8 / 11.7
